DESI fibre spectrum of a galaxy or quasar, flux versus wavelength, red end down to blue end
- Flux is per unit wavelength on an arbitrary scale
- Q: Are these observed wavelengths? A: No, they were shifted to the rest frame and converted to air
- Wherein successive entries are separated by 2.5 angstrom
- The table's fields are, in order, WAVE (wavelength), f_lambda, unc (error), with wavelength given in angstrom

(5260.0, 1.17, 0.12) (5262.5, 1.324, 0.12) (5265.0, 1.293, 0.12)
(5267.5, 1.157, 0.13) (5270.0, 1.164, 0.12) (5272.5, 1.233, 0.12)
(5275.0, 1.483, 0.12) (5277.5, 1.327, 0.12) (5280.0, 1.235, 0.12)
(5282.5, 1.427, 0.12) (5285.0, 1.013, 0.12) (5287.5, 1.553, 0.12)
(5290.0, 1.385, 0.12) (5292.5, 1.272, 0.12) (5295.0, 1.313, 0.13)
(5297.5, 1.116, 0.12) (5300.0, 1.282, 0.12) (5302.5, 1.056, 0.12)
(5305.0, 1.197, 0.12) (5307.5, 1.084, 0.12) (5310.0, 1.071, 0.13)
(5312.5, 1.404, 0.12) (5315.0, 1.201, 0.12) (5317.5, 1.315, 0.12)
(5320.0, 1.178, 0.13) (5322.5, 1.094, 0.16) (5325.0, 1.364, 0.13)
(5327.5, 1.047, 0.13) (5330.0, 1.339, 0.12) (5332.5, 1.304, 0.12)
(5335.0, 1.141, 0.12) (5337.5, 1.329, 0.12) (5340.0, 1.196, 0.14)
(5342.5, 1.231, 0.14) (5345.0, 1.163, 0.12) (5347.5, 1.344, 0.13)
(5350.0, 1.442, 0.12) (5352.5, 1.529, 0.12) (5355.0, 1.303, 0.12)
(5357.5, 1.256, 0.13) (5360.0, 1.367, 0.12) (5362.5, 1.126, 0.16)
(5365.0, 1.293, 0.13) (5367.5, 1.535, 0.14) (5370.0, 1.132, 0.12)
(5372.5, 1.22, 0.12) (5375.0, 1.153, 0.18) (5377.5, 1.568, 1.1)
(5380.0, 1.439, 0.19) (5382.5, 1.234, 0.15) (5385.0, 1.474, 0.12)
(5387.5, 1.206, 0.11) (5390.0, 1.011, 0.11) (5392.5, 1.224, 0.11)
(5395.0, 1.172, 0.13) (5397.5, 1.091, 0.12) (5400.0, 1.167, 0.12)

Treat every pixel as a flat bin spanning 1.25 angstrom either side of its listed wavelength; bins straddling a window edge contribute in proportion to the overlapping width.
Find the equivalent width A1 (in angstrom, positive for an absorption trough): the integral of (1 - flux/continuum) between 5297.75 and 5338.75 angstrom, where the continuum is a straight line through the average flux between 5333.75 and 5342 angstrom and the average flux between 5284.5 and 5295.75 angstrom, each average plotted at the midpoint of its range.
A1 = 1.74 angstrom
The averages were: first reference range 1.33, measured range 1.21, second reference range 1.22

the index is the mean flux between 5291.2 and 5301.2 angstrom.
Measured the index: 1.25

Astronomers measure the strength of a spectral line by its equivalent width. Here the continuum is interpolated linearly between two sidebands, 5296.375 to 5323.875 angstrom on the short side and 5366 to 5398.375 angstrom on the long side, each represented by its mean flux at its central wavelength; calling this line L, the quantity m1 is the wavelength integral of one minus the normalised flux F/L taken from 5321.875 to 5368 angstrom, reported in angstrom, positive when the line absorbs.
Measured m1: -2.2 angstrom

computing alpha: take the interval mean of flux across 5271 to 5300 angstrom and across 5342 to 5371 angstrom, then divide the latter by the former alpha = 1.0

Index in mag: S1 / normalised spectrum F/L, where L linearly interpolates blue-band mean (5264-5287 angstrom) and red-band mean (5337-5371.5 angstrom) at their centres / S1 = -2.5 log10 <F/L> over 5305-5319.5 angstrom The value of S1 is 0.06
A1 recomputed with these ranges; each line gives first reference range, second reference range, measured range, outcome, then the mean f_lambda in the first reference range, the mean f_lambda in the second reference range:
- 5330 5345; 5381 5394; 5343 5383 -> -2.6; 1.24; 1.23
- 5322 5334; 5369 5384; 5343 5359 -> -0.9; 1.24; 1.3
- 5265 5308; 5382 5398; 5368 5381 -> -1.1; 1.26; 1.21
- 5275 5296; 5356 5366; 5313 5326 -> 0.6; 1.33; 1.26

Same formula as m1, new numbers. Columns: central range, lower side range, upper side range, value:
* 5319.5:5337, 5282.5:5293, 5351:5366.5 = 1.4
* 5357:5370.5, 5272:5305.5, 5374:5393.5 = -0.1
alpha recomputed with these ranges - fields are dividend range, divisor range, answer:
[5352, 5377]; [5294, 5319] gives 1.07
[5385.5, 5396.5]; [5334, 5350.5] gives 0.93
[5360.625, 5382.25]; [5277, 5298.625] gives 1.01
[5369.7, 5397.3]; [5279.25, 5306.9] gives 1.00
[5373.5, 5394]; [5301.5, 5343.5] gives 1.06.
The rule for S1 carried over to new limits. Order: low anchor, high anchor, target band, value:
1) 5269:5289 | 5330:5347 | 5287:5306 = 0.023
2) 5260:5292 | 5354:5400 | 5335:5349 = 0.024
